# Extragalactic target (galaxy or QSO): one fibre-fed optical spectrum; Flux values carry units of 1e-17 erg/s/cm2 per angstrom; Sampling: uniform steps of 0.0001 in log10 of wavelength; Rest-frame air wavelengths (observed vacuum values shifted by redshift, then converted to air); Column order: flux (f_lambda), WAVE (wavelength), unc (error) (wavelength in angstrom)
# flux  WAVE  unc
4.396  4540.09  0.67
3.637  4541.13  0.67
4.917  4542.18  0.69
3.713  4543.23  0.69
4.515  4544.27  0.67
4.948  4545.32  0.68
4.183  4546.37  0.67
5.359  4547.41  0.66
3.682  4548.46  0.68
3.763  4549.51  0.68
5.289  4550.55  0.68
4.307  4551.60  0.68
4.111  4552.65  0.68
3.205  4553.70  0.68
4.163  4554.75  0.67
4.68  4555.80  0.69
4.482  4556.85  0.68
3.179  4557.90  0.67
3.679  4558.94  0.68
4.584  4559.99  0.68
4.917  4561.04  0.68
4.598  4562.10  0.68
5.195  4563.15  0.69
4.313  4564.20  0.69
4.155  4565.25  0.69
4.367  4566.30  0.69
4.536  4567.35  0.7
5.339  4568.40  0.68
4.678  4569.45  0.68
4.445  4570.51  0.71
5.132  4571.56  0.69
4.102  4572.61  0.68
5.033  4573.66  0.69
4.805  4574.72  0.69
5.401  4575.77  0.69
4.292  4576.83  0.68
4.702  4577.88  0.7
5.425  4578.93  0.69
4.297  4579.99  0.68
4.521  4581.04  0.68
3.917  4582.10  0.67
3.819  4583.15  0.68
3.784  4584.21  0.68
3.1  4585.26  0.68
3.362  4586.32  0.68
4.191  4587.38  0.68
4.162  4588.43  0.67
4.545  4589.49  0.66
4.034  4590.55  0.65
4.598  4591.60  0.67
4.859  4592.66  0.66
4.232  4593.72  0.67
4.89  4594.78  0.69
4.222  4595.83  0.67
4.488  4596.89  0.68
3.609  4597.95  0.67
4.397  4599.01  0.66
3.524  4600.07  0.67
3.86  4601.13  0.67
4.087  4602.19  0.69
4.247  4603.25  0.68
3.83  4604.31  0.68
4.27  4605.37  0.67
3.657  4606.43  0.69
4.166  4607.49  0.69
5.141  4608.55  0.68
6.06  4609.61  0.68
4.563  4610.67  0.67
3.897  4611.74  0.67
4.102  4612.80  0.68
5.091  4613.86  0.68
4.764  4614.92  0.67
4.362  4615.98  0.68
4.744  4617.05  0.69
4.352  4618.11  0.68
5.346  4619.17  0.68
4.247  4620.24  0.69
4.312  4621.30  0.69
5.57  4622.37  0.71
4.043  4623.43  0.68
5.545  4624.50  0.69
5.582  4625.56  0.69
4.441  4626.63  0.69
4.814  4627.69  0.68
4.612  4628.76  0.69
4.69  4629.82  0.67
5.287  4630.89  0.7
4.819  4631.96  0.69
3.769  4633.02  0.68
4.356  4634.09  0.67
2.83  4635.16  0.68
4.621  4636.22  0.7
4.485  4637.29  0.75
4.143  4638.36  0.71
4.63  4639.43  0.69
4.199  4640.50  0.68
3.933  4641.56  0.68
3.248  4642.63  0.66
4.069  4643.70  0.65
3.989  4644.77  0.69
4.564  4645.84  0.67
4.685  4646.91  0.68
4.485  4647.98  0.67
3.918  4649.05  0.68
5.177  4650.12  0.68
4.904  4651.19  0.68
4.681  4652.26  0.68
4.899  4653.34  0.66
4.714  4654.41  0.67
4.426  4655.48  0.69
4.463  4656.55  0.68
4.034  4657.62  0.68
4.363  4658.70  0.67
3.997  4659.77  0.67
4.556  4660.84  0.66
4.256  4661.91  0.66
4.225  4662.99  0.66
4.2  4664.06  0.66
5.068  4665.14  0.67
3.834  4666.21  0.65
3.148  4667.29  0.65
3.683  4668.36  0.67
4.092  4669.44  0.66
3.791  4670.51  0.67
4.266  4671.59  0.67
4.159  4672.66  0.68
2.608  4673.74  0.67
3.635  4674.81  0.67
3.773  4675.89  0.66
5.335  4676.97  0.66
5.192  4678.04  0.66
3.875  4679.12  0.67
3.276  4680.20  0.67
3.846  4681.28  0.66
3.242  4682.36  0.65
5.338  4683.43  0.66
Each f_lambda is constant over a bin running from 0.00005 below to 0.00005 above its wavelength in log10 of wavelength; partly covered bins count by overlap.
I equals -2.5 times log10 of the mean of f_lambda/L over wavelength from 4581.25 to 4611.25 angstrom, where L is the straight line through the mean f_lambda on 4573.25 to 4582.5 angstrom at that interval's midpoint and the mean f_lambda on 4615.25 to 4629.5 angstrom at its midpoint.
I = 0.130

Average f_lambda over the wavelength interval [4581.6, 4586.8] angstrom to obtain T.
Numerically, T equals 3.6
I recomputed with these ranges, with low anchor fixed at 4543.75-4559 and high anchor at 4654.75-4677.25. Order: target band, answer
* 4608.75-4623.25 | -0.14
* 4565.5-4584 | -0.10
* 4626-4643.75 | -0.04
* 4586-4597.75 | -0.03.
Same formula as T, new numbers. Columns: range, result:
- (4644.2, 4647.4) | 4.4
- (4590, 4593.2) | 4.5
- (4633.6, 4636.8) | 3.94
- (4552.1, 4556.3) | 4.03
